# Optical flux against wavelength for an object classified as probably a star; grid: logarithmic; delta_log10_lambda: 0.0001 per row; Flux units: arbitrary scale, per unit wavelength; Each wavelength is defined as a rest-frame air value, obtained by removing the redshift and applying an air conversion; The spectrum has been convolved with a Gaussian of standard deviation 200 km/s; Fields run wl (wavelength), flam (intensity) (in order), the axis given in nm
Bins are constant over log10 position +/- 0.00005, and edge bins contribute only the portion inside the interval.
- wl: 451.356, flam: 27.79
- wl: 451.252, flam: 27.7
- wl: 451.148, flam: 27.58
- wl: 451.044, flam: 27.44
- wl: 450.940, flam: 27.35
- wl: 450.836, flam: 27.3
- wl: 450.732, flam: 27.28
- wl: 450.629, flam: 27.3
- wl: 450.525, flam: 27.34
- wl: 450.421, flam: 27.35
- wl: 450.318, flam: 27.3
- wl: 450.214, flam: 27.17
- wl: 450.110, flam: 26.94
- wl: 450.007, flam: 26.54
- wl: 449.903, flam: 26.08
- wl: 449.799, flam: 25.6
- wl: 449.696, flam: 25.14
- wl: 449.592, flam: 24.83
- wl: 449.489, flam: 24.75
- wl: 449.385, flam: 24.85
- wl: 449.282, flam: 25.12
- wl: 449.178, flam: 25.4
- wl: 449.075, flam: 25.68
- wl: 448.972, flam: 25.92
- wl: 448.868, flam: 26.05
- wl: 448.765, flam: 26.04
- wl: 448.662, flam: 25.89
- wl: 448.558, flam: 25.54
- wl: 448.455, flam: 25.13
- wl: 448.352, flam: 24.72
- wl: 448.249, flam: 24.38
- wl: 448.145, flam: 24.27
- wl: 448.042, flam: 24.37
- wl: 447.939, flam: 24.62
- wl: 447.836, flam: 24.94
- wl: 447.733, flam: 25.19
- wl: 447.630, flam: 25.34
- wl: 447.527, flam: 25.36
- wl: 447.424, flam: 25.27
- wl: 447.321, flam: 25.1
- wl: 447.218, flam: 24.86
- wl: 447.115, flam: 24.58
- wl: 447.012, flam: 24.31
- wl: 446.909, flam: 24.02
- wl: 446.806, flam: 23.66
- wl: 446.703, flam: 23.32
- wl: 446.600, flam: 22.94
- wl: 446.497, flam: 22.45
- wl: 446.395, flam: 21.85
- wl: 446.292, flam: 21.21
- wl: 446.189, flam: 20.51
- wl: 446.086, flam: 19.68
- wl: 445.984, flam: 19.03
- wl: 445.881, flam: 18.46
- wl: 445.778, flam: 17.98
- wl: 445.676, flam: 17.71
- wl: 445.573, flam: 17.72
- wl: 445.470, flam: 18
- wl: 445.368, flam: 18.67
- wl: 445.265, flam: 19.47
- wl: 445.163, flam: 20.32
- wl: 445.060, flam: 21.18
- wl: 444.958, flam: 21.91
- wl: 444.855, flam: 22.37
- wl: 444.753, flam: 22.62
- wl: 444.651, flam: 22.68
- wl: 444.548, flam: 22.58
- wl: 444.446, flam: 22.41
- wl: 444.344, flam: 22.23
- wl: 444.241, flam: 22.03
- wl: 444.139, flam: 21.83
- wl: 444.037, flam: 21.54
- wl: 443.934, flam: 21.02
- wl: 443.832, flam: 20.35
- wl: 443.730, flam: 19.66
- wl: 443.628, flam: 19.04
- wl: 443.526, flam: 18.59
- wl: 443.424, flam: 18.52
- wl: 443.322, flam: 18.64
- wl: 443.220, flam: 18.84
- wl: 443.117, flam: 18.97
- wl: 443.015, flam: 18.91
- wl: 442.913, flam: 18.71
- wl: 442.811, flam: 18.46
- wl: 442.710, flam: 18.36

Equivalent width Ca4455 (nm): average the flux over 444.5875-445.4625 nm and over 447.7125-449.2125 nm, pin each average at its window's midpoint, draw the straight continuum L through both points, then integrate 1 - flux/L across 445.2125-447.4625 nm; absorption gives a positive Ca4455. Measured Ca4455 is 0.13 nm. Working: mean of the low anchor 21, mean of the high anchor 25.2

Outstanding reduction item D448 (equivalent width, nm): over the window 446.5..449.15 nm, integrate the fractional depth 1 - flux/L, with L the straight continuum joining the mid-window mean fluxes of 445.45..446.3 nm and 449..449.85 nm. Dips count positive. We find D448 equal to -0.30 nm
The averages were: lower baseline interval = 18.8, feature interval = 24.8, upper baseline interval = 25.2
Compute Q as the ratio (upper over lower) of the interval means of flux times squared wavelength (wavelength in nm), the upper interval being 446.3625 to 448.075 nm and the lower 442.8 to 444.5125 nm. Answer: 1.23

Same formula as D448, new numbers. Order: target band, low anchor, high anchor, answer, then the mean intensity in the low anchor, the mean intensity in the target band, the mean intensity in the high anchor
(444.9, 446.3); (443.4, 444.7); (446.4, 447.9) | 0.20 nm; 21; 19.4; 24.3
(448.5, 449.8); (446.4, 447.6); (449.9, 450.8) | 0.03 nm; 24.1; 25.4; 27.1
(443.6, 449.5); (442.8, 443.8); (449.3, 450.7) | -0.08 nm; 18.9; 22.7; 26.2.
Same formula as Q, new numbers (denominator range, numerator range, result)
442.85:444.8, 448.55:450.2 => 1.29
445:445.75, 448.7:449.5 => 1.36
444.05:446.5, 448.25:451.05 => 1.29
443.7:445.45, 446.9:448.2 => 1.18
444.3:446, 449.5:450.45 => 1.32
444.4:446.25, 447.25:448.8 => 1.26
